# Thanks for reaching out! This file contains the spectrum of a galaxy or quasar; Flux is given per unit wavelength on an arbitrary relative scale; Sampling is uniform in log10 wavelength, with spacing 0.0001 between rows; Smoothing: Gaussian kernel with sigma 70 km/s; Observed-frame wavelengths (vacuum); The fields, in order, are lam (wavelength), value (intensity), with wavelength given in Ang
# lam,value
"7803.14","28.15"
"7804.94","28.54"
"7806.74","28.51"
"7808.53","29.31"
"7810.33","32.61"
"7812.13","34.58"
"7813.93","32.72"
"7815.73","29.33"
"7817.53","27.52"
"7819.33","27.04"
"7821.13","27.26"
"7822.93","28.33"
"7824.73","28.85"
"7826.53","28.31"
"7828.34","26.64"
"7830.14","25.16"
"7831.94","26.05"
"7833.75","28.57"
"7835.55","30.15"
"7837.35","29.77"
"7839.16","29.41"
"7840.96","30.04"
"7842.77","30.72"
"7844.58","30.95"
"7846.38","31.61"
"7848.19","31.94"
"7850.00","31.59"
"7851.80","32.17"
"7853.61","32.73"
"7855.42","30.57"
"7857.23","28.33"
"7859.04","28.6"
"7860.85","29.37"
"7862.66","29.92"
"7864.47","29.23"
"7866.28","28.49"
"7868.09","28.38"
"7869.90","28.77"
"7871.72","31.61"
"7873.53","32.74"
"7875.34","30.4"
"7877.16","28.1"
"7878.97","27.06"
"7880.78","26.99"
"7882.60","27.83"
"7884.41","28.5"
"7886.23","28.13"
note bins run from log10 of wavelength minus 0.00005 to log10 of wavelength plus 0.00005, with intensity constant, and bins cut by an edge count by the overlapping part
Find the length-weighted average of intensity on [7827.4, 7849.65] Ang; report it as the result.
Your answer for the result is 29.3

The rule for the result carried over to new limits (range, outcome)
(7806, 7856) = 29.7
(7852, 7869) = 29.6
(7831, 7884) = 29.7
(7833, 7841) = 29.6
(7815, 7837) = 27.8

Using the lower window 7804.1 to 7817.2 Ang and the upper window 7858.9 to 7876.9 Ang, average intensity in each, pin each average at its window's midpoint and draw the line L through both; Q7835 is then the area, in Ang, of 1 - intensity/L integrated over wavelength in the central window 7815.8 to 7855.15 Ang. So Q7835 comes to 1.2 Ang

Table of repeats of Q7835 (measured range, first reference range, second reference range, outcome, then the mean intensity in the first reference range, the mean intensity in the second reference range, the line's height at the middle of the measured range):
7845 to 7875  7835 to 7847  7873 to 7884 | -0.9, 30.4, 28.7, 29.5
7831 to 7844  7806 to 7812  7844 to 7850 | 0.9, 30.8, 31.5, 31.4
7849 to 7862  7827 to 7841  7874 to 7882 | -1.0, 28.1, 28.4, 28.2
